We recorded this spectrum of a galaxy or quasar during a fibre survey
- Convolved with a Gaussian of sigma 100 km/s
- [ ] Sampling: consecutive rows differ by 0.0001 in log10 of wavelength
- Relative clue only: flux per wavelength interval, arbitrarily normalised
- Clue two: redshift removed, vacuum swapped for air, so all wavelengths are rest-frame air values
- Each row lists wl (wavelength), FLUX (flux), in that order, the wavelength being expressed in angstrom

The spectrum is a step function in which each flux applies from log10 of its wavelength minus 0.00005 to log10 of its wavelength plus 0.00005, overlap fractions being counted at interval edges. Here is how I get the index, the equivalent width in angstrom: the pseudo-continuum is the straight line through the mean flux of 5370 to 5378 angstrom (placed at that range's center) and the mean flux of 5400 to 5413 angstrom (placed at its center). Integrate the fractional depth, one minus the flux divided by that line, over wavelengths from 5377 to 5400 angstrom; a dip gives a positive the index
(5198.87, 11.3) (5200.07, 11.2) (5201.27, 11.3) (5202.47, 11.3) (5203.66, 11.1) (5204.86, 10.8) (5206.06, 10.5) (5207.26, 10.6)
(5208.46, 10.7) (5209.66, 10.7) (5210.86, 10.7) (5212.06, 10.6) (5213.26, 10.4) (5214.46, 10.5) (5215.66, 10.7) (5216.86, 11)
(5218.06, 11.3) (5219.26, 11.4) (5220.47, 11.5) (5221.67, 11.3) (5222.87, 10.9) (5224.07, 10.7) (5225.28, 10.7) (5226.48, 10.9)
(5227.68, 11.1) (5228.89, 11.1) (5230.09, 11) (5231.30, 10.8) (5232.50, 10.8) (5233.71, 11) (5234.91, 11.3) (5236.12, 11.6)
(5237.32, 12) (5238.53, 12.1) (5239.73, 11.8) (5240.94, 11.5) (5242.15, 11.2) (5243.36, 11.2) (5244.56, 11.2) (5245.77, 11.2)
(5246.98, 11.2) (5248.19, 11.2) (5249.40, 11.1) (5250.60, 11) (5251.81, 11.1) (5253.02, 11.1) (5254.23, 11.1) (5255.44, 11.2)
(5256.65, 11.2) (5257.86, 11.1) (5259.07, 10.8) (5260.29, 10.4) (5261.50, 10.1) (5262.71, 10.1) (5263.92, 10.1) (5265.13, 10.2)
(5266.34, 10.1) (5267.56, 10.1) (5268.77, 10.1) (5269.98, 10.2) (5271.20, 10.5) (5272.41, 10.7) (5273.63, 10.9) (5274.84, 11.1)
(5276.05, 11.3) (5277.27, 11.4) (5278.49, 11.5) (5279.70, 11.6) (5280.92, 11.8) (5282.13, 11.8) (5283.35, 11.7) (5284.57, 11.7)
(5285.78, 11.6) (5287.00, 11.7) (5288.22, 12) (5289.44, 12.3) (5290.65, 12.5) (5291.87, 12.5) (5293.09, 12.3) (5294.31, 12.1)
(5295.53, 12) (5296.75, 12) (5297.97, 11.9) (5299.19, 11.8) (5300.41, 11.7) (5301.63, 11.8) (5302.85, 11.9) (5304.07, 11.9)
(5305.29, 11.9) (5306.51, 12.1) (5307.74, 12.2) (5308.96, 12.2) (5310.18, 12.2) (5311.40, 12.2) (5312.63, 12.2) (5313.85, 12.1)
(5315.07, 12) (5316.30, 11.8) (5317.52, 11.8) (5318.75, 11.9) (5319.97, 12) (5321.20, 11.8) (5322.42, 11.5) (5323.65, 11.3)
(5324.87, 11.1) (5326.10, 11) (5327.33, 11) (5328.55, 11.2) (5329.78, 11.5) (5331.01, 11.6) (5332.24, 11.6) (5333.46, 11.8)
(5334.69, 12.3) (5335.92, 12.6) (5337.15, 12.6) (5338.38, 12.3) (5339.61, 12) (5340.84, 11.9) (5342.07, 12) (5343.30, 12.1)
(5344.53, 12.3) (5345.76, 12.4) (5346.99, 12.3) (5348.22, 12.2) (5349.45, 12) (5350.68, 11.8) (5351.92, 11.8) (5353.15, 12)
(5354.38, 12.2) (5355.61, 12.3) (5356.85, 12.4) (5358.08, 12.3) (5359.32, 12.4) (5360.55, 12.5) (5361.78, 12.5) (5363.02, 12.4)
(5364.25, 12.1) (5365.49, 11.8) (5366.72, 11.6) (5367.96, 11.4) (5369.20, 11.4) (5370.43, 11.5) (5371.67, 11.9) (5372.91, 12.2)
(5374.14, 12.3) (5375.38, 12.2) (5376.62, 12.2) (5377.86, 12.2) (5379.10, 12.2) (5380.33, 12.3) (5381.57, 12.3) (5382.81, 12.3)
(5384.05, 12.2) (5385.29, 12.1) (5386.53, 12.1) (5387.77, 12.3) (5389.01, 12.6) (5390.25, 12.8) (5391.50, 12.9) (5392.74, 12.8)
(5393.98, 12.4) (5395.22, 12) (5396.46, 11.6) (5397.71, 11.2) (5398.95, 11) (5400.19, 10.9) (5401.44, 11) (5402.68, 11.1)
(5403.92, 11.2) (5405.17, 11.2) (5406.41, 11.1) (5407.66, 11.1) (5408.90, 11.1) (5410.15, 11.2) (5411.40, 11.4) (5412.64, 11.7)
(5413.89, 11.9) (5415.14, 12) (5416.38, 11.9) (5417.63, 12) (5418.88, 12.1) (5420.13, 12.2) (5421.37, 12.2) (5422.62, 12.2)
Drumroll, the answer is -0.96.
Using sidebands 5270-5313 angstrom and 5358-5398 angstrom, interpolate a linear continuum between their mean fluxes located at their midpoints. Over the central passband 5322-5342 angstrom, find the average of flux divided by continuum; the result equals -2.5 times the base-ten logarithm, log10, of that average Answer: 0.02 mag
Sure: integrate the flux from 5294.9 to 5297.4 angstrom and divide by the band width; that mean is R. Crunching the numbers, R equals 12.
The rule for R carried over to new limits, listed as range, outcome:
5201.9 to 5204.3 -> 11.2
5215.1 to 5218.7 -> 11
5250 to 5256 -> 11.1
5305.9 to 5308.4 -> 12.1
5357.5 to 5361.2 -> 12.4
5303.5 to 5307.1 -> 12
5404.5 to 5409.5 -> 11.1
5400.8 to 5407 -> 11.1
